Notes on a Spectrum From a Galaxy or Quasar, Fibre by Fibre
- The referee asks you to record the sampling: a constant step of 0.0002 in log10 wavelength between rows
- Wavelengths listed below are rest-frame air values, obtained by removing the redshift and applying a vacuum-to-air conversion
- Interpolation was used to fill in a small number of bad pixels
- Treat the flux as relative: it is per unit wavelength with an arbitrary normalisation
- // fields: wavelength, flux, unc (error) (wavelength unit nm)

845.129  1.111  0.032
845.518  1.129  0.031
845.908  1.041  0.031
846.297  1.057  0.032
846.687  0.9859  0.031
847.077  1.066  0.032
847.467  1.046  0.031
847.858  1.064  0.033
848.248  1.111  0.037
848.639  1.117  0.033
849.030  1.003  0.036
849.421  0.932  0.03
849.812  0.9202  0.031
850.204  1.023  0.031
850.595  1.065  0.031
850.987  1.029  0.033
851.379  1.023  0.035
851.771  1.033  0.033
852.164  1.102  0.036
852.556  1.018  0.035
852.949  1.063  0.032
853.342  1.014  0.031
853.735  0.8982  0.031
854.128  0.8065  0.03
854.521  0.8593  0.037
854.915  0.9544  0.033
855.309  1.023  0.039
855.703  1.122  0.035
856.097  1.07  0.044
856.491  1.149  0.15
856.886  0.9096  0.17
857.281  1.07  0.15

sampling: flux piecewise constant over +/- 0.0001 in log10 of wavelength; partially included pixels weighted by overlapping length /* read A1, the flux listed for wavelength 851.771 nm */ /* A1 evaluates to 1.033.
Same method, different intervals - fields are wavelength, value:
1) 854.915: 0.9544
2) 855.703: 1.122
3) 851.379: 1.023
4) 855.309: 1.023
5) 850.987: 1.029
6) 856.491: 1.149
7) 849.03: 1.003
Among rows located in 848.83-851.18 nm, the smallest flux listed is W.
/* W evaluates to 0.9202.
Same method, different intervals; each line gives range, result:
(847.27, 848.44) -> 1.046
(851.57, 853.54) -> 1.014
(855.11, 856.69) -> 1.023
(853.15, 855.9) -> 0.8065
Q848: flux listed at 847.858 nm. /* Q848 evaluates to 1.064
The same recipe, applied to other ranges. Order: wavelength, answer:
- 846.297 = 1.057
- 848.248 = 1.111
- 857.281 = 1.07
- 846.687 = 0.9859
